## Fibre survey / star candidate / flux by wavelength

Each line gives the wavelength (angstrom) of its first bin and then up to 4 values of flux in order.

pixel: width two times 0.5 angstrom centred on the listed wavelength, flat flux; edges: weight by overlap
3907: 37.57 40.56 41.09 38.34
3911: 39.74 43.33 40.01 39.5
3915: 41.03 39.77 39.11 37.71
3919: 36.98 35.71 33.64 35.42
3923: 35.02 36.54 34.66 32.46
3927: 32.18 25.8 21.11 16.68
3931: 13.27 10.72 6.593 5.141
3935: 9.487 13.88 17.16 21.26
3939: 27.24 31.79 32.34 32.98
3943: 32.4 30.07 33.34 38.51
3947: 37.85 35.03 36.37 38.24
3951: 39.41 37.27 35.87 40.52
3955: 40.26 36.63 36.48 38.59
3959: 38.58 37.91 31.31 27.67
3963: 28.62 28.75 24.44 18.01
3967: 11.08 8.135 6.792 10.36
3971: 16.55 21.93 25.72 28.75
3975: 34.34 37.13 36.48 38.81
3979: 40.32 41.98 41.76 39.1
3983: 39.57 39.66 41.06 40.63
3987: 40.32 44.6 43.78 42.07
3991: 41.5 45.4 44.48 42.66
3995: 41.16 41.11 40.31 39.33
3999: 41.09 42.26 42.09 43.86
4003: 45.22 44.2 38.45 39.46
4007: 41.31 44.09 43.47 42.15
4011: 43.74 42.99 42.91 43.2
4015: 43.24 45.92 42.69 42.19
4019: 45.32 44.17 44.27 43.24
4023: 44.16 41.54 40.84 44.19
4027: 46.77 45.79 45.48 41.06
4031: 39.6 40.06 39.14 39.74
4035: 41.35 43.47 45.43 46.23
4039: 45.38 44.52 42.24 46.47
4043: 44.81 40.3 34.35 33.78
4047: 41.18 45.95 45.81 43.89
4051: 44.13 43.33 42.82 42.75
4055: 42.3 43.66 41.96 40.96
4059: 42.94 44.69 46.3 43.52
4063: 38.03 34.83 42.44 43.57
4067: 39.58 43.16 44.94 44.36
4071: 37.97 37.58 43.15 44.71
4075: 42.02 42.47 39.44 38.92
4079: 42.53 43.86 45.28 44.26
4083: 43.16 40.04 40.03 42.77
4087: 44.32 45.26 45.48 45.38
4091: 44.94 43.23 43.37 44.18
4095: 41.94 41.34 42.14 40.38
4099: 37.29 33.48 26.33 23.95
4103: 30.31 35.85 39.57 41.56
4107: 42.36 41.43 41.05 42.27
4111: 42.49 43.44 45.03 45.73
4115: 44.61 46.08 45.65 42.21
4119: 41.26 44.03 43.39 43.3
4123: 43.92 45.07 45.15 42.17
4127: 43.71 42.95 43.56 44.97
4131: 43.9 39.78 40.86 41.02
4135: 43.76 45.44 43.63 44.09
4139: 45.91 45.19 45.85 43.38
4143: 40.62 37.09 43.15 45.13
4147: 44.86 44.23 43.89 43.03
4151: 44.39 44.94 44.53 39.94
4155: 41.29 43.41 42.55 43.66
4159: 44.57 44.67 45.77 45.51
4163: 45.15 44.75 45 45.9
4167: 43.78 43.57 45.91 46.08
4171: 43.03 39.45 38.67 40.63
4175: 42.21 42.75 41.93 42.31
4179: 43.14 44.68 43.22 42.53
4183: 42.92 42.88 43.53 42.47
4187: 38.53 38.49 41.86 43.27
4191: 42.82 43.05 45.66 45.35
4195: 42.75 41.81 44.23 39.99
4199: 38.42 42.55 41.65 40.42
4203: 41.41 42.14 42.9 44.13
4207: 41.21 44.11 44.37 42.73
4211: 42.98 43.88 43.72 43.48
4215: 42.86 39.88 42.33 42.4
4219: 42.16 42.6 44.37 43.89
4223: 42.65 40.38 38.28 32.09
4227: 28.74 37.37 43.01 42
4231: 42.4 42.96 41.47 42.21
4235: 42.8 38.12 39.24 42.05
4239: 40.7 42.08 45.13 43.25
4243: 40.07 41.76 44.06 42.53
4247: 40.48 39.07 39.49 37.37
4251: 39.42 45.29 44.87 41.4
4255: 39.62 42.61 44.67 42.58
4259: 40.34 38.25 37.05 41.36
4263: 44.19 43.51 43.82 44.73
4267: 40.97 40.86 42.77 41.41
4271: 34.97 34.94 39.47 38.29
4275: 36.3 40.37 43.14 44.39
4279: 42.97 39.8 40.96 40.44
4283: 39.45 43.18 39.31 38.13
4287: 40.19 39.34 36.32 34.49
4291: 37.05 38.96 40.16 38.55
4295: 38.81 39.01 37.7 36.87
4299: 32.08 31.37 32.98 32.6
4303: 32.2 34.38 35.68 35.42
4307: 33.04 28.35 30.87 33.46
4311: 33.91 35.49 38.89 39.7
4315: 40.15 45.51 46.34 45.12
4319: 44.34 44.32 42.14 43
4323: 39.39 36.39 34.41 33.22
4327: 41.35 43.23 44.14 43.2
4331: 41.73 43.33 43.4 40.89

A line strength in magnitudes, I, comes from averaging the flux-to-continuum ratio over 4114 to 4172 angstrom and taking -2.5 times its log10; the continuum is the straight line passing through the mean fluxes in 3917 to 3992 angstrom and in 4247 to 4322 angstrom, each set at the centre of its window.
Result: -0.22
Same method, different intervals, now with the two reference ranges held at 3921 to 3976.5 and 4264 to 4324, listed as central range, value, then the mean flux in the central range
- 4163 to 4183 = -0.24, 43.2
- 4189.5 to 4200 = -0.20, 42.7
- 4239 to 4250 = -0.12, 41.5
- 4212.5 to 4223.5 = -0.18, 42.8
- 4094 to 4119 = -0.22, 40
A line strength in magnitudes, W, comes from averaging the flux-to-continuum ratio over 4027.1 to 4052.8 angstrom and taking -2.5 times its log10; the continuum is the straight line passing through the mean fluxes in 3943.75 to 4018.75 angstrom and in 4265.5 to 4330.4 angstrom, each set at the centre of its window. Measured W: -0.15 mag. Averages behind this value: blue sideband 36.7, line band 42.6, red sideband 38.6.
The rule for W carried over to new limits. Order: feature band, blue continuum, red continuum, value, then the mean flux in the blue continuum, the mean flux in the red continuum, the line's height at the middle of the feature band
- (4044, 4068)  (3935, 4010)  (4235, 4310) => -0.17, 34.6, 39.3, 35.9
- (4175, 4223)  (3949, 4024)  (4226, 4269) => -0.05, 37.3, 41.2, 40.5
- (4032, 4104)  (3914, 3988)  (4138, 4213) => -0.13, 30.5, 43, 37.1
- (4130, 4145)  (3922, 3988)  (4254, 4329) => -0.23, 29.7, 39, 34.7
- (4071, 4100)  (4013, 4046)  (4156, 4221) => 0.02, 42.9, 42.9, 42.9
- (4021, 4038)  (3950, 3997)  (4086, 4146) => -0.15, 34.2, 42.1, 37.3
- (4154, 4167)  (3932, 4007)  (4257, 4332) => -0.20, 33.2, 39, 36.6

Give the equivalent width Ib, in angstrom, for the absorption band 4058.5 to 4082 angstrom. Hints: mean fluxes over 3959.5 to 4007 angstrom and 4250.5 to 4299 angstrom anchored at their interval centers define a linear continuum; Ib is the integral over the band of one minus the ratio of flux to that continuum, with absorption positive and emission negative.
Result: -3.6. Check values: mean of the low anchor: 35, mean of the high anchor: 40.2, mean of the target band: 42.1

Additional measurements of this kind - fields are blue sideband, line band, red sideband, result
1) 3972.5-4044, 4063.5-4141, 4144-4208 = 0.89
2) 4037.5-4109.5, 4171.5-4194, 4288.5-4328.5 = -1.48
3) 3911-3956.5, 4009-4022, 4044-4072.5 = -1.87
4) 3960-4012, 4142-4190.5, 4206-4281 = -4.21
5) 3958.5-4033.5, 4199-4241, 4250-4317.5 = -3.07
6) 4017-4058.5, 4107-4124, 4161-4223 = -0.28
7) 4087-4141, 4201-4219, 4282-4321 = -1.29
